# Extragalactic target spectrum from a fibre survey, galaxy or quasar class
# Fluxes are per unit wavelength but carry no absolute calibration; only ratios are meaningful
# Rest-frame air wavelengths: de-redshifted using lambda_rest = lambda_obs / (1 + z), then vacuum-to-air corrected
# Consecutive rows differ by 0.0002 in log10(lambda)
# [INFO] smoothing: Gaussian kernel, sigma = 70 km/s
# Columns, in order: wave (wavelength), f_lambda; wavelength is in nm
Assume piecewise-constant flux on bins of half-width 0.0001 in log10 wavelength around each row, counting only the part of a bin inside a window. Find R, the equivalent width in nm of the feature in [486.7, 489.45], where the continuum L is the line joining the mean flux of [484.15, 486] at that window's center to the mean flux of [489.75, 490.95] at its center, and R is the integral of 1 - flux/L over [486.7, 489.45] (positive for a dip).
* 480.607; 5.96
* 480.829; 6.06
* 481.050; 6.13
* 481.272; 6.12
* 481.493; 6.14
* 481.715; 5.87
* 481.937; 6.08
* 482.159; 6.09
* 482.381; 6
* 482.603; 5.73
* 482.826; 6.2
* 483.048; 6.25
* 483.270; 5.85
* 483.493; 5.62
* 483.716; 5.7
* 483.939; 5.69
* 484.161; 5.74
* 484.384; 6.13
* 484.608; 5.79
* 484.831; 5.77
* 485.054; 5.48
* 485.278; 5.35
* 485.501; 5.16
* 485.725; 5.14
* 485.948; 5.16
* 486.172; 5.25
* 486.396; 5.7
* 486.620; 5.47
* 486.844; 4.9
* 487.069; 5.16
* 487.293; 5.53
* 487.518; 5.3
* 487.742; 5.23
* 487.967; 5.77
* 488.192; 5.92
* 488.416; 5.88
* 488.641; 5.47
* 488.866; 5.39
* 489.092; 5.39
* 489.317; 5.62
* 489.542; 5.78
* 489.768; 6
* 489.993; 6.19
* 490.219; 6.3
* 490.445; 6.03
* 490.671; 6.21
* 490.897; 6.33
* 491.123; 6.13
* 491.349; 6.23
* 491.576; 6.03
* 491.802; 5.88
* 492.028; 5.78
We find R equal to 0.202 nm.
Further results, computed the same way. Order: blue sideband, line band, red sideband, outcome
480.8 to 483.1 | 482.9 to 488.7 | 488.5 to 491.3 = 0.415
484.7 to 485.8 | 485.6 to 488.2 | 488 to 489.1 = 0.078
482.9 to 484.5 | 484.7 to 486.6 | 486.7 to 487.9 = 0.050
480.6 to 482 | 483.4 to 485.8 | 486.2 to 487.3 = 0.005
